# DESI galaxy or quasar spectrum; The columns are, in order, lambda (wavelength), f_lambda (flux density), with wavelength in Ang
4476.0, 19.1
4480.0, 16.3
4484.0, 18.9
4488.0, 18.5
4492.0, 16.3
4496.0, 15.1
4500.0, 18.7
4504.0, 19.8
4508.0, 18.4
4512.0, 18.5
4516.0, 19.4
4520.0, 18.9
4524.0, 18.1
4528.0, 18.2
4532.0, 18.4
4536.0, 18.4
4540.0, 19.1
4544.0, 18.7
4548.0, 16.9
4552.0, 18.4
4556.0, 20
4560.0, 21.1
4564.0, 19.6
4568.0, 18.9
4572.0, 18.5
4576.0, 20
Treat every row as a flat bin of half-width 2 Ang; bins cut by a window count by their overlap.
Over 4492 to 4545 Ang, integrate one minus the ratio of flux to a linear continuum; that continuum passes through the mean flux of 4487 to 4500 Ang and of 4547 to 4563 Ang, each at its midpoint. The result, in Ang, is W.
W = -1.6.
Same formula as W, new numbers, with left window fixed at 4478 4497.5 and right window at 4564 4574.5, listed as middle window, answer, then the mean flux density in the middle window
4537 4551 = 0.1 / 18.3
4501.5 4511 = -0.8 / 19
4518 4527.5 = -0.3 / 18.5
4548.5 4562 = -0.6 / 19.5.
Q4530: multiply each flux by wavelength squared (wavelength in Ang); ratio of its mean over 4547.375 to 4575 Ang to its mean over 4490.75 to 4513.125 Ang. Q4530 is 1.11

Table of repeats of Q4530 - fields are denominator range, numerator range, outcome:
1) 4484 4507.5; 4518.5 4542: 1.05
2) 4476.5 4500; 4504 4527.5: 1.10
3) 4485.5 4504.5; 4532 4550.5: 1.06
